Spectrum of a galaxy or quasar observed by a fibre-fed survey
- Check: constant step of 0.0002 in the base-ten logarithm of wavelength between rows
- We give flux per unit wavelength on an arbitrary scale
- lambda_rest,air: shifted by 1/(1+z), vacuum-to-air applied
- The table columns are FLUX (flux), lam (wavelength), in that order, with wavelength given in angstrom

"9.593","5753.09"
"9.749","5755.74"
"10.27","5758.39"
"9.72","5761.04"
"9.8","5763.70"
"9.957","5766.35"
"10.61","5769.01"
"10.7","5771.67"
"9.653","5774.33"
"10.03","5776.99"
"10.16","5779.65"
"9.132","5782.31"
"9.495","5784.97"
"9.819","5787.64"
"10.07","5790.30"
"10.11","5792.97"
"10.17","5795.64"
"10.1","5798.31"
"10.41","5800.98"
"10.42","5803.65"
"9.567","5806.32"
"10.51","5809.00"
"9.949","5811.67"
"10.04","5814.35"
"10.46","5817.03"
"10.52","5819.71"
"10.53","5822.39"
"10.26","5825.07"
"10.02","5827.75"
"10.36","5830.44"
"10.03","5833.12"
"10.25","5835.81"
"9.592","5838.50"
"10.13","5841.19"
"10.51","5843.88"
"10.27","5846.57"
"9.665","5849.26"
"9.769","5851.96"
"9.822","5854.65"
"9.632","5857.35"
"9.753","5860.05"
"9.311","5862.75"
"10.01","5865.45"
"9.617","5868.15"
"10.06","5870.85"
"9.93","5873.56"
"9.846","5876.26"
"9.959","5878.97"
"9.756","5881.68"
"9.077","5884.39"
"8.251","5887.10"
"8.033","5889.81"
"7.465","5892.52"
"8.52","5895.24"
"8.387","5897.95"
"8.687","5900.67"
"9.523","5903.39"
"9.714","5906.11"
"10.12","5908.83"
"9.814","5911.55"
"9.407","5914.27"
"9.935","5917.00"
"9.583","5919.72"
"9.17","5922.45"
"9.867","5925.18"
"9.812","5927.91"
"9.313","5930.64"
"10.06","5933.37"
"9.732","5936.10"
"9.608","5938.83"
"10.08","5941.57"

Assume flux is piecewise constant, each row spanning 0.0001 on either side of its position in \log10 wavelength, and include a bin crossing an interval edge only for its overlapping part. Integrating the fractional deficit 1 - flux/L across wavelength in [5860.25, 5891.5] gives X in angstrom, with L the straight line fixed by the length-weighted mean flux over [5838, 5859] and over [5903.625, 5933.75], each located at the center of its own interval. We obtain 1.3 angstrom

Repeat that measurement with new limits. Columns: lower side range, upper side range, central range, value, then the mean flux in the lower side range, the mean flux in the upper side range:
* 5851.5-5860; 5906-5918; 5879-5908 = 2.84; 9.74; 9.8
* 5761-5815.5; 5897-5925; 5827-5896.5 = 0.70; 10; 9.47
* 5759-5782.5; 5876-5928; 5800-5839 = -1.93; 10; 9.22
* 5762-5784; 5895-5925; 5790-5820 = -1.02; 9.99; 9.4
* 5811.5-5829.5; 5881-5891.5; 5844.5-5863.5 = -0.66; 10.3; 8.68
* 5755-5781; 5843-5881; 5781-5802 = 0.23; 10.1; 9.86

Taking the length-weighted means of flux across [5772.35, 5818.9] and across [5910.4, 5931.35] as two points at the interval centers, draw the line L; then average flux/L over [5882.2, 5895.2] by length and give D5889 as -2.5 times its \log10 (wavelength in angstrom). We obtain 0.167 mag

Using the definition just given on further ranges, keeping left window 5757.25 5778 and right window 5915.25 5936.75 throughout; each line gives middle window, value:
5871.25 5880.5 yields -0.01 mag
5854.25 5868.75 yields 0.02 mag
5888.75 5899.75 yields 0.20 mag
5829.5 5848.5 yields -0.03 mag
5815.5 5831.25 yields -0.04 mag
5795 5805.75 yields -0.03 mag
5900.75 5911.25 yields 0.01 mag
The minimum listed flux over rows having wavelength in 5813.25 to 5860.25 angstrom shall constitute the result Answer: 9.592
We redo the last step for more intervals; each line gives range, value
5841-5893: 7.465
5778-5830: 9.132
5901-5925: 9.17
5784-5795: 9.495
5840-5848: 10.13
